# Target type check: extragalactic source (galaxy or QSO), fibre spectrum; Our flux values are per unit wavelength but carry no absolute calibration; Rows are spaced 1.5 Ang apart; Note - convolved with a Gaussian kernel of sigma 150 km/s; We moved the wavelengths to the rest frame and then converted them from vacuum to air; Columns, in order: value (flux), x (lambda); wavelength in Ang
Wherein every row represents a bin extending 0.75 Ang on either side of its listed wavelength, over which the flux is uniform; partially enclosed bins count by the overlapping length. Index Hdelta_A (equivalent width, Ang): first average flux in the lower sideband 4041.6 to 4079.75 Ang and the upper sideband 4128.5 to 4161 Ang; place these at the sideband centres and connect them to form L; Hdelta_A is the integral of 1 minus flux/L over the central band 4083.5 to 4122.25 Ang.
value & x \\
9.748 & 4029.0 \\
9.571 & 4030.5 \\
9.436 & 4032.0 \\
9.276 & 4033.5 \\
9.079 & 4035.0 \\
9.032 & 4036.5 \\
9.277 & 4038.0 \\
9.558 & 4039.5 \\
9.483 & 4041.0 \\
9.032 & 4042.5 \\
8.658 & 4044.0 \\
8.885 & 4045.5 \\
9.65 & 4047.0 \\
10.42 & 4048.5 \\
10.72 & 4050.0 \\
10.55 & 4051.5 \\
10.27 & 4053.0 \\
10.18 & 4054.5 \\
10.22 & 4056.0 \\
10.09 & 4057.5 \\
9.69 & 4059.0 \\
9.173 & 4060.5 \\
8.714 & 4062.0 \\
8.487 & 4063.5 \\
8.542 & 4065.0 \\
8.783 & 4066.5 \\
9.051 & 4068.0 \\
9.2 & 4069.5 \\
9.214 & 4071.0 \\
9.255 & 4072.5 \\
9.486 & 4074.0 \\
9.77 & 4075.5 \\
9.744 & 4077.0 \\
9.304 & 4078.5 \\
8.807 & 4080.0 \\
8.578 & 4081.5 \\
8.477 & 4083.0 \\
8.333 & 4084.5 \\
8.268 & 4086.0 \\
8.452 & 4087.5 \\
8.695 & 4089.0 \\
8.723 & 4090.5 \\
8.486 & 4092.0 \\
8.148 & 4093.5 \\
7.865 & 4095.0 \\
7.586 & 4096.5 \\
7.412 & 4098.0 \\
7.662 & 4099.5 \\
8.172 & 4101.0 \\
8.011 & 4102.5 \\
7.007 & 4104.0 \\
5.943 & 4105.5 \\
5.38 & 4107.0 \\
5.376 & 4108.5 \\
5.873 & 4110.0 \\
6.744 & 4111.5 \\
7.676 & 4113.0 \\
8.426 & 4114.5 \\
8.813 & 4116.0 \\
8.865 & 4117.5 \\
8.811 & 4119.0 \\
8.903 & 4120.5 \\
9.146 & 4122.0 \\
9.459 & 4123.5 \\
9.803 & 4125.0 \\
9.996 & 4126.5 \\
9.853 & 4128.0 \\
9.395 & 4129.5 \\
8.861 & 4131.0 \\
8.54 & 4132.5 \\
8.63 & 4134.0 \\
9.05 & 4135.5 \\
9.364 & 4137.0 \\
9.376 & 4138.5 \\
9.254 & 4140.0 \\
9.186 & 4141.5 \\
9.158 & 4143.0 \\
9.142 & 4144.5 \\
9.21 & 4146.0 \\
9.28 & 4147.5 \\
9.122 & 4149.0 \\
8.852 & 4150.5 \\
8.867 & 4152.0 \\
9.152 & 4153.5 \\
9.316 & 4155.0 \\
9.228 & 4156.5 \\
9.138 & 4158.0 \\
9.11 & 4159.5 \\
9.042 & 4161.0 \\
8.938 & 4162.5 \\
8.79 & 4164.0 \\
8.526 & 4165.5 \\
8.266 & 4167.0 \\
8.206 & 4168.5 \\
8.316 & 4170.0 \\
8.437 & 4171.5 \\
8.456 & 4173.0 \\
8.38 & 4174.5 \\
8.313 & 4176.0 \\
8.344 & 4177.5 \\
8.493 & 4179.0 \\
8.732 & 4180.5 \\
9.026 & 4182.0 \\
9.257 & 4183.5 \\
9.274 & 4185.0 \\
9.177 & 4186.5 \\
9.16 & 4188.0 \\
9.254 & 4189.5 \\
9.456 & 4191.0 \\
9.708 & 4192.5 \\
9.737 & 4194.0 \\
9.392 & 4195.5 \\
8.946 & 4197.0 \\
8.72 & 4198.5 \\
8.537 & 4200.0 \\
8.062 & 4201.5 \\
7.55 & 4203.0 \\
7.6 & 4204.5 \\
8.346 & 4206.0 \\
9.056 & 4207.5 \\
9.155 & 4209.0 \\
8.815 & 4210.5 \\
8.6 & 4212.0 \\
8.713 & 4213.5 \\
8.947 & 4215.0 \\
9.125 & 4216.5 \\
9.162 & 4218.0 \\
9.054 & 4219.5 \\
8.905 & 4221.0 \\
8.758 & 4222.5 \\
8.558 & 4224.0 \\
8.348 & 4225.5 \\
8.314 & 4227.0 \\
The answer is 6.3 Ang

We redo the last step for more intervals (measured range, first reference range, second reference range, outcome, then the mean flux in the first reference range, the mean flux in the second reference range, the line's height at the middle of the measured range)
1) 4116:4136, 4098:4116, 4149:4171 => -3.88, 7.03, 8.84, 7.68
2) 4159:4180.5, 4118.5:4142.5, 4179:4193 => 1.52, 9.23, 9.18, 9.19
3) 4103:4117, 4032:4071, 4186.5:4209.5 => 3.56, 9.44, 8.85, 9.2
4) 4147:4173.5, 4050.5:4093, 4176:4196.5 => 0.86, 9.17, 9.12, 9.13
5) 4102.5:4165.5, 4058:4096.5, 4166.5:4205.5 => 1.06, 8.83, 8.72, 8.78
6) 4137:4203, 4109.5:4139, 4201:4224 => -1.51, 8.8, 8.66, 8.73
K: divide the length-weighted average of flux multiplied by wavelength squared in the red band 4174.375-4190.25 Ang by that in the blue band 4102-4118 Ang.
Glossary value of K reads 1.30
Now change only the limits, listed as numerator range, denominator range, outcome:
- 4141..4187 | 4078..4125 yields 1.14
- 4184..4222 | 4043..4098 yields 1.04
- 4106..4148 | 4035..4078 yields 0.94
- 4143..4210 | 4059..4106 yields 1.09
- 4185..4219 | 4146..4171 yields 1.02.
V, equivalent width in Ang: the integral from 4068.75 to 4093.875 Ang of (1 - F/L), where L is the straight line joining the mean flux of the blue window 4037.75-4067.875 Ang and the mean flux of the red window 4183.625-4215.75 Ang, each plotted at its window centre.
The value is 1.3 Ang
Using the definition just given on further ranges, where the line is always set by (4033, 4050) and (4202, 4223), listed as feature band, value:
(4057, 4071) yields 0.3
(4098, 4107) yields 1.9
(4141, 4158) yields -0.4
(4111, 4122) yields 0.8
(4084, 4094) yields 0.8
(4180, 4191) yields -0.4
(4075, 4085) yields 0.2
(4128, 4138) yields 0.0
